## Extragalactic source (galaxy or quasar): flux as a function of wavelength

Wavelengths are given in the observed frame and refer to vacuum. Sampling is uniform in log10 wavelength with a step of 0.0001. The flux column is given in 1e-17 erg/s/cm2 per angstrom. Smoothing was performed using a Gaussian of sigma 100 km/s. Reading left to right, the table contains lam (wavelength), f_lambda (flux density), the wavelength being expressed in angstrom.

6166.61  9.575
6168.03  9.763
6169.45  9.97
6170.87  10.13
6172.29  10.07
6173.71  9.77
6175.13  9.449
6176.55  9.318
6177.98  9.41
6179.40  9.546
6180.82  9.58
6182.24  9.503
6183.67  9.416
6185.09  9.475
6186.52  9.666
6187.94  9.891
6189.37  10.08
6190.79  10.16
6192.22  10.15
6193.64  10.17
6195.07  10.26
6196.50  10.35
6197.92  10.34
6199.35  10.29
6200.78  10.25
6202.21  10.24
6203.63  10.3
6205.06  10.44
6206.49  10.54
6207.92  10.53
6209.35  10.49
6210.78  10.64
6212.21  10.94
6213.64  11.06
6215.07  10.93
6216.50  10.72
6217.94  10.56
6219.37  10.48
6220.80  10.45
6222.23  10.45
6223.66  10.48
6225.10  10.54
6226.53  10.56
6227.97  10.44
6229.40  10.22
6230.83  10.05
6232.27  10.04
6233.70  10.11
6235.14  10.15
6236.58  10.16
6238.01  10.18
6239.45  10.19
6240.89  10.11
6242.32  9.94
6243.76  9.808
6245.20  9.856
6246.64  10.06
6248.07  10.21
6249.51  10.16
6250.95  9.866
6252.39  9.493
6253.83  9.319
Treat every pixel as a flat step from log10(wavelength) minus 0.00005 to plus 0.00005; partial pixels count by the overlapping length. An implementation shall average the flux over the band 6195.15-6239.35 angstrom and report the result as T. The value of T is 10.4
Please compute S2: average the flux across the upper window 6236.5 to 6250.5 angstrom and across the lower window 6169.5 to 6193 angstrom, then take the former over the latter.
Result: 1.0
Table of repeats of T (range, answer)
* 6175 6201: 9.86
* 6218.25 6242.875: 10.3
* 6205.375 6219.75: 10.7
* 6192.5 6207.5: 10.3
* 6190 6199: 10.2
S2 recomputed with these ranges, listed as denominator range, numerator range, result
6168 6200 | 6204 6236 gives 1.06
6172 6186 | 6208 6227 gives 1.12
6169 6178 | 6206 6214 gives 1.10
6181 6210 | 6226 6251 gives 1.00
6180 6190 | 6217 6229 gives 1.09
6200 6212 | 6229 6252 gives 0.96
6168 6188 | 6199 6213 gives 1.08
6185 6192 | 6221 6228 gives 1.06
